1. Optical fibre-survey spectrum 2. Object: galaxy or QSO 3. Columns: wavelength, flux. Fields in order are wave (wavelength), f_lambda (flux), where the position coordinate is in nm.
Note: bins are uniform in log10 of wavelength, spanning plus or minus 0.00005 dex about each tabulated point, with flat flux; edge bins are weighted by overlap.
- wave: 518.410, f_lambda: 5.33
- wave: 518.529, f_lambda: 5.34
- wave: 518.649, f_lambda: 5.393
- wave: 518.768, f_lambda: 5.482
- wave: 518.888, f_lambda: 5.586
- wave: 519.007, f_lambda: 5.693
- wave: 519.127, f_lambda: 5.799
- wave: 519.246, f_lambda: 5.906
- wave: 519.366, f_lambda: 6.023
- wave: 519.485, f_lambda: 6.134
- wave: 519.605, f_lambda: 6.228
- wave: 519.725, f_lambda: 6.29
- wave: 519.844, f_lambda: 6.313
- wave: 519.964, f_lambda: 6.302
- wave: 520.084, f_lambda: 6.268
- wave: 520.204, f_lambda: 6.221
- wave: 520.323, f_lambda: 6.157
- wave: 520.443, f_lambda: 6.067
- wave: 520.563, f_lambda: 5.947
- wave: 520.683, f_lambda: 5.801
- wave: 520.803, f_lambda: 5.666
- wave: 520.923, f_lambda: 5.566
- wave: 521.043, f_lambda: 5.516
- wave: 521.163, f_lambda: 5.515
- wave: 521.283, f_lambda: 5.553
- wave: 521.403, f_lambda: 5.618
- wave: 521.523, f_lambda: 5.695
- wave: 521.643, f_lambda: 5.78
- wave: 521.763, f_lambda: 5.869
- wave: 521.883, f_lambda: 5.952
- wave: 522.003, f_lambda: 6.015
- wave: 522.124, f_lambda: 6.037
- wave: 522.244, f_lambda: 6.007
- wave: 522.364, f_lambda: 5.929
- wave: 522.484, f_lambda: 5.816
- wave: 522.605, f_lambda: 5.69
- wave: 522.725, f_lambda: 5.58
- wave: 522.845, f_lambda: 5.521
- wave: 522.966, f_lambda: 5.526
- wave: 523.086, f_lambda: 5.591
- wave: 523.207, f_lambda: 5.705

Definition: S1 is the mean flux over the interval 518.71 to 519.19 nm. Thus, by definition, 5.64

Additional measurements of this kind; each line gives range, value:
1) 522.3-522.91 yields 5.71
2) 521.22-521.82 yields 5.7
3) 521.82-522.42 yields 5.99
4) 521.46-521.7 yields 5.74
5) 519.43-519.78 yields 6.2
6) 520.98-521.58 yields 5.58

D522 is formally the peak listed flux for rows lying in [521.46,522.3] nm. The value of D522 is 6.037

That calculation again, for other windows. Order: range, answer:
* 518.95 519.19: 5.799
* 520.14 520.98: 6.221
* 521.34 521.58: 5.695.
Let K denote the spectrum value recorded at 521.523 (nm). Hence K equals 5.695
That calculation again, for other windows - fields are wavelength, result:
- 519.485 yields 6.134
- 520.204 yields 6.221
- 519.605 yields 6.228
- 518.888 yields 5.586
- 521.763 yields 5.869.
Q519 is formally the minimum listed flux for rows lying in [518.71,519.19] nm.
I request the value 5.482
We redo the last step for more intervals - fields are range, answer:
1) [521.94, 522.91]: 5.521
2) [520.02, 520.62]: 5.947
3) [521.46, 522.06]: 5.695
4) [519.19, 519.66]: 5.906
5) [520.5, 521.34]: 5.515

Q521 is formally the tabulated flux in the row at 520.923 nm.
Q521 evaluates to 5.566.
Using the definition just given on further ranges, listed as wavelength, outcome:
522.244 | 6.007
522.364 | 5.929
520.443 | 6.067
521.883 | 5.952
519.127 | 5.799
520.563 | 5.947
